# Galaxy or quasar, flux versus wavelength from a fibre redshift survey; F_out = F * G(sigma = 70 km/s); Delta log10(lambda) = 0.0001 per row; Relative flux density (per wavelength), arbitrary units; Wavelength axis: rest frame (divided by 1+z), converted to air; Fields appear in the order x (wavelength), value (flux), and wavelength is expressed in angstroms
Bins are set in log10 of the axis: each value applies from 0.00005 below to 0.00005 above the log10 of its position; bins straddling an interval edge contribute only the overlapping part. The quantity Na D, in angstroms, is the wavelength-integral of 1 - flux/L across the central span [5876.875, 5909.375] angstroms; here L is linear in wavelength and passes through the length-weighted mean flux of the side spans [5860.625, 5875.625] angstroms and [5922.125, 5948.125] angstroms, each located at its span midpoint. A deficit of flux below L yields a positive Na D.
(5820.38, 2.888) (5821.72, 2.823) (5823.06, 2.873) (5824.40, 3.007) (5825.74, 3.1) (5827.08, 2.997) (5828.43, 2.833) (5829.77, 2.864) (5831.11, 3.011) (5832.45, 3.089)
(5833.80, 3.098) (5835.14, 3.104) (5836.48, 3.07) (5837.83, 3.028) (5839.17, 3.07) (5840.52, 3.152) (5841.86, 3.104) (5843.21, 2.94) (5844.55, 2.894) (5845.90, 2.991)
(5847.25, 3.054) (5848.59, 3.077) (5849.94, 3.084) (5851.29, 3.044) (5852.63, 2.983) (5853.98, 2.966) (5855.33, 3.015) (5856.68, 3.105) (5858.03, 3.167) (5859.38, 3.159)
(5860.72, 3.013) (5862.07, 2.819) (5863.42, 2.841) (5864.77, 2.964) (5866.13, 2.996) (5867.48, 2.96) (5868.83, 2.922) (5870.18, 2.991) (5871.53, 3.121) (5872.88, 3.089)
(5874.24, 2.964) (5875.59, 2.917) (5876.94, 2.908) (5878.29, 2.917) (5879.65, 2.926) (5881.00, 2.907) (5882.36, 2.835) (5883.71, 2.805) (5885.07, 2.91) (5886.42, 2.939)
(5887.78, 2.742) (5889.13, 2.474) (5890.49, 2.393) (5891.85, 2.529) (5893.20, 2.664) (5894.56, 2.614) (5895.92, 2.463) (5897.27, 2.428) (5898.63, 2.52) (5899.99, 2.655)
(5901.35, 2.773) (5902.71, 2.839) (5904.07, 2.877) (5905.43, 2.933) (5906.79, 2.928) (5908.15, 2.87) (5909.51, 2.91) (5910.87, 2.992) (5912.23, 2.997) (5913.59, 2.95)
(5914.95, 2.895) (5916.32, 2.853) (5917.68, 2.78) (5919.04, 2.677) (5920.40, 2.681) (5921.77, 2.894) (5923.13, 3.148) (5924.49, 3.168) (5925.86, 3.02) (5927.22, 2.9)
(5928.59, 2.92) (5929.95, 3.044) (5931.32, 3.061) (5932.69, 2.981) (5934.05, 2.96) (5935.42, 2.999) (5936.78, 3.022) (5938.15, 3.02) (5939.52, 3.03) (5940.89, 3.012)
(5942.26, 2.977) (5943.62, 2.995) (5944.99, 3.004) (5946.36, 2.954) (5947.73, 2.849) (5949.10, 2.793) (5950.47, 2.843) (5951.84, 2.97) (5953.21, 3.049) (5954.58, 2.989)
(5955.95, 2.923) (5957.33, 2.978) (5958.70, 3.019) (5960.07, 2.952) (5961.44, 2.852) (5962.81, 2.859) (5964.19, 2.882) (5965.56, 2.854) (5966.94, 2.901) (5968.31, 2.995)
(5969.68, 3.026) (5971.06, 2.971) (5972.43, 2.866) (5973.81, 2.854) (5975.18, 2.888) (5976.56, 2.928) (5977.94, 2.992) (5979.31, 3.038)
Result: 2.58 angstroms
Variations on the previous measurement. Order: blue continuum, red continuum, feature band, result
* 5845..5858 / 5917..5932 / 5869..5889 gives 0.6 angstroms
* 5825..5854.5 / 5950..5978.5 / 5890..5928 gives 2.2 angstroms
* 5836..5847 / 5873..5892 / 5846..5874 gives -0.8 angstroms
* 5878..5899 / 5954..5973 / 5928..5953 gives -1.0 angstroms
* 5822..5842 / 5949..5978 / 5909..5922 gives 0.4 angstroms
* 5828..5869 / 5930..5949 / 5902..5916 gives 0.4 angstroms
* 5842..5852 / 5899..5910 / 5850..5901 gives 1.3 angstroms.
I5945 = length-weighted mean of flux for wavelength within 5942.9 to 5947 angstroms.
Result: 2.99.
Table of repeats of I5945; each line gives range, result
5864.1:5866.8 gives 2.97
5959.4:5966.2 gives 2.88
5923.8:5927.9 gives 3.03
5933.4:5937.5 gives 2.99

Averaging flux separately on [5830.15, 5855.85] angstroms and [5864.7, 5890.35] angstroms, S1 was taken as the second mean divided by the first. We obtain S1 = 0.95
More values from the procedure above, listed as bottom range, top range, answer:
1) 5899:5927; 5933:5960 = 1.03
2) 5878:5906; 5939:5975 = 1.08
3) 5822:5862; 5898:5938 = 0.96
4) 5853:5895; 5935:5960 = 1.03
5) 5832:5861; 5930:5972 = 0.97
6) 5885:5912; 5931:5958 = 1.09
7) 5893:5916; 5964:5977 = 1.05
